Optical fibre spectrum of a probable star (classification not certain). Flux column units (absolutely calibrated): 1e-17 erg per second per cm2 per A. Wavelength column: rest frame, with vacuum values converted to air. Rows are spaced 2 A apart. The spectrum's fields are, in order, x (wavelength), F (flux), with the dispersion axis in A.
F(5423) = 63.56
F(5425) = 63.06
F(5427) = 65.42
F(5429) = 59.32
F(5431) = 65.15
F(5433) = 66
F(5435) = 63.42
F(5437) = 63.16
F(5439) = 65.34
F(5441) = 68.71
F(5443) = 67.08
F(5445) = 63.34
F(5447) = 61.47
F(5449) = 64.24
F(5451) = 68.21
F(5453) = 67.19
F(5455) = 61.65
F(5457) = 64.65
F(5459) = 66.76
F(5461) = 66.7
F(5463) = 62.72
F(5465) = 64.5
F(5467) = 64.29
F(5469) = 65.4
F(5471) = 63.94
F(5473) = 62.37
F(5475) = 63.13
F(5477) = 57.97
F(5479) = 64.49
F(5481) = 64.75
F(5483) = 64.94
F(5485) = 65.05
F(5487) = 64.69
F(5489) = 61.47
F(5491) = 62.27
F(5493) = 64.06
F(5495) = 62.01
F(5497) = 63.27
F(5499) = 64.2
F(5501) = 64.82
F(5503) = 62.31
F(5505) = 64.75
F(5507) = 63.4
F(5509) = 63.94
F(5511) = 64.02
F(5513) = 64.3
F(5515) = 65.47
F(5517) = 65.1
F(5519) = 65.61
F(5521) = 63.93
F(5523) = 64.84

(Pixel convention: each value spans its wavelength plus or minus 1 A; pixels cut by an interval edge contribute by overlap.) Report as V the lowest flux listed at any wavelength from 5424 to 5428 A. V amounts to 63.06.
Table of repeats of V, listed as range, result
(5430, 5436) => 63.42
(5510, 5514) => 64.02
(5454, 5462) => 61.65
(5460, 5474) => 62.37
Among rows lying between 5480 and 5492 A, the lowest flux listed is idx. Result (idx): 61.47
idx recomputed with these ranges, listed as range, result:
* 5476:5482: 57.97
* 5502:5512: 62.31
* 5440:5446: 63.34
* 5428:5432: 59.32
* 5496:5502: 63.27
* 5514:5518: 65.1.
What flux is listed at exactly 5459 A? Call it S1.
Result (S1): 66.76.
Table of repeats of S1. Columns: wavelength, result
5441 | 68.71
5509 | 63.94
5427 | 65.42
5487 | 64.69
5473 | 62.37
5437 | 63.16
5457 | 64.65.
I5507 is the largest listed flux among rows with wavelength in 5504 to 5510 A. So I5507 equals 64.75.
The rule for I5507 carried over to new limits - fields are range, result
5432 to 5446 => 68.71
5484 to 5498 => 65.05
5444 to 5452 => 68.21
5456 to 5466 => 66.76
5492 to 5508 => 64.82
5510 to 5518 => 65.47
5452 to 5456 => 67.19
